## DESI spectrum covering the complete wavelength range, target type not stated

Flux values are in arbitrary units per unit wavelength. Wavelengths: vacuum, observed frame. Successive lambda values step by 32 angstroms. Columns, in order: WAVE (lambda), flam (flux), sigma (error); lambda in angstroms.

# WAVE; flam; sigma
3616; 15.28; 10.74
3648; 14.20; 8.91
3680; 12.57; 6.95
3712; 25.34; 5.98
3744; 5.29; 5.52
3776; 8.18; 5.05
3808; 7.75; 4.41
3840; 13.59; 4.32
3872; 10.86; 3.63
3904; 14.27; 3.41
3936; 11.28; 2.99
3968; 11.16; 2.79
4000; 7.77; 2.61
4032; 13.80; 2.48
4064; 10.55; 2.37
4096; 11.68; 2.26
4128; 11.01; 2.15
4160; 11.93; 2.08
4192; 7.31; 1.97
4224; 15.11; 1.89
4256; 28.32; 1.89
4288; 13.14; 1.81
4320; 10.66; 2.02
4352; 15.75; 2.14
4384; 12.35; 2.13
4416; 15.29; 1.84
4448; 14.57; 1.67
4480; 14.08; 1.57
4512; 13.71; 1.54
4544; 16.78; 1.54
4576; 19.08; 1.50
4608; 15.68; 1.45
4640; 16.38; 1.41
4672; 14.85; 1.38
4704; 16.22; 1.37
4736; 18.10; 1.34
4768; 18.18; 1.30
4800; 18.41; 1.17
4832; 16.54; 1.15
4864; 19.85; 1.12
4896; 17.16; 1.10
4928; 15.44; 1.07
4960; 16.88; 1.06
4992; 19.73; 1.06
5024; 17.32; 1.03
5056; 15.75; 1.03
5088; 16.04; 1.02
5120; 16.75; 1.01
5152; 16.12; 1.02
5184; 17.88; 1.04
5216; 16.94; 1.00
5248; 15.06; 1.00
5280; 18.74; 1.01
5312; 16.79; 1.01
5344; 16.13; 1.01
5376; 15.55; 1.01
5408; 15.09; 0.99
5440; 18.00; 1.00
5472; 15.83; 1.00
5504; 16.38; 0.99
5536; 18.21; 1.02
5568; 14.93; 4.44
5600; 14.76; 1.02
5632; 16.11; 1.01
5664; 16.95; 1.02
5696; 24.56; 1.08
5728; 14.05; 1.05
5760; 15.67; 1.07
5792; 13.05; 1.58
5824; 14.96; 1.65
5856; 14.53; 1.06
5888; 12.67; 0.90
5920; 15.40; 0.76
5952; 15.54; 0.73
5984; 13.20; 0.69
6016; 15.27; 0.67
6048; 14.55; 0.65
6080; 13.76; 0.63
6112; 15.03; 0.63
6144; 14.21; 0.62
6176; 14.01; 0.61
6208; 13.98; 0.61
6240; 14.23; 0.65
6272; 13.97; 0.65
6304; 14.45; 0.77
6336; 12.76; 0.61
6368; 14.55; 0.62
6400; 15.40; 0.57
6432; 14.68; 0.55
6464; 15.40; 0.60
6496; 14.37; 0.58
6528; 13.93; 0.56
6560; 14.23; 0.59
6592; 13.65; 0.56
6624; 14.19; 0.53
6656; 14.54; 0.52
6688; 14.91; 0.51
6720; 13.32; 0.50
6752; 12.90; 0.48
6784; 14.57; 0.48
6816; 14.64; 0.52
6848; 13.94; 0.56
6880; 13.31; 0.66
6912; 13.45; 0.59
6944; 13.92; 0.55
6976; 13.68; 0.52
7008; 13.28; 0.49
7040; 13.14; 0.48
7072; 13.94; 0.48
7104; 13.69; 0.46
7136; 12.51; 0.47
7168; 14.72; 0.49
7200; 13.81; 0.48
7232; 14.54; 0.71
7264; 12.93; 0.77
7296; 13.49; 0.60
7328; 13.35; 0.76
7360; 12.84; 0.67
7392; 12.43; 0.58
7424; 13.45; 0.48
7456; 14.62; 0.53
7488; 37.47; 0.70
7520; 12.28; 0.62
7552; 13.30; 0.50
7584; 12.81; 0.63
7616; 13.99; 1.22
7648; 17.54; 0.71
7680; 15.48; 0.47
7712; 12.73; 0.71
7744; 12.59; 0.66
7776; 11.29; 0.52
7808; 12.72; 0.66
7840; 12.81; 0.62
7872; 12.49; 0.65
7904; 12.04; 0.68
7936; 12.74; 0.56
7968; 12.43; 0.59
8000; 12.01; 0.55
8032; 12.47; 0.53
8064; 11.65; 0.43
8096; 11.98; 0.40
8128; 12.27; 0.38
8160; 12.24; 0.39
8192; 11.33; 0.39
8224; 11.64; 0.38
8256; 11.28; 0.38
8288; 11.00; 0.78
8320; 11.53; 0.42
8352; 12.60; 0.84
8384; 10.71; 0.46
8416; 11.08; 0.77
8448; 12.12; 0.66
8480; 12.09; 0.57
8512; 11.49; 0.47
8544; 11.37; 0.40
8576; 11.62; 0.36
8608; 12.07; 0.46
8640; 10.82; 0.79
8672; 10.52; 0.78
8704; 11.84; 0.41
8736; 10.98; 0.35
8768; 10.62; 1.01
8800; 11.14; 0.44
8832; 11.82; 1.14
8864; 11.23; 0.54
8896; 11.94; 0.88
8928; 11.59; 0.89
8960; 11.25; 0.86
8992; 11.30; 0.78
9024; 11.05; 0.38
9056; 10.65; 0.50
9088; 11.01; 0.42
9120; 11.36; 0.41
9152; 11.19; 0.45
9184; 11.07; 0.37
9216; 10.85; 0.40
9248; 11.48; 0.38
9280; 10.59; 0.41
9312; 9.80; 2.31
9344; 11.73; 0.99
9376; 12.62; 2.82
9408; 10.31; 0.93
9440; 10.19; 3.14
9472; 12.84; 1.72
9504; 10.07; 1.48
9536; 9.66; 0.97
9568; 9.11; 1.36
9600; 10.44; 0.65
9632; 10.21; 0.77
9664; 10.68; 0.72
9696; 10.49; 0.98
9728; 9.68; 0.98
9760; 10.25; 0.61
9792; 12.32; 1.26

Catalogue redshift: 0.14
